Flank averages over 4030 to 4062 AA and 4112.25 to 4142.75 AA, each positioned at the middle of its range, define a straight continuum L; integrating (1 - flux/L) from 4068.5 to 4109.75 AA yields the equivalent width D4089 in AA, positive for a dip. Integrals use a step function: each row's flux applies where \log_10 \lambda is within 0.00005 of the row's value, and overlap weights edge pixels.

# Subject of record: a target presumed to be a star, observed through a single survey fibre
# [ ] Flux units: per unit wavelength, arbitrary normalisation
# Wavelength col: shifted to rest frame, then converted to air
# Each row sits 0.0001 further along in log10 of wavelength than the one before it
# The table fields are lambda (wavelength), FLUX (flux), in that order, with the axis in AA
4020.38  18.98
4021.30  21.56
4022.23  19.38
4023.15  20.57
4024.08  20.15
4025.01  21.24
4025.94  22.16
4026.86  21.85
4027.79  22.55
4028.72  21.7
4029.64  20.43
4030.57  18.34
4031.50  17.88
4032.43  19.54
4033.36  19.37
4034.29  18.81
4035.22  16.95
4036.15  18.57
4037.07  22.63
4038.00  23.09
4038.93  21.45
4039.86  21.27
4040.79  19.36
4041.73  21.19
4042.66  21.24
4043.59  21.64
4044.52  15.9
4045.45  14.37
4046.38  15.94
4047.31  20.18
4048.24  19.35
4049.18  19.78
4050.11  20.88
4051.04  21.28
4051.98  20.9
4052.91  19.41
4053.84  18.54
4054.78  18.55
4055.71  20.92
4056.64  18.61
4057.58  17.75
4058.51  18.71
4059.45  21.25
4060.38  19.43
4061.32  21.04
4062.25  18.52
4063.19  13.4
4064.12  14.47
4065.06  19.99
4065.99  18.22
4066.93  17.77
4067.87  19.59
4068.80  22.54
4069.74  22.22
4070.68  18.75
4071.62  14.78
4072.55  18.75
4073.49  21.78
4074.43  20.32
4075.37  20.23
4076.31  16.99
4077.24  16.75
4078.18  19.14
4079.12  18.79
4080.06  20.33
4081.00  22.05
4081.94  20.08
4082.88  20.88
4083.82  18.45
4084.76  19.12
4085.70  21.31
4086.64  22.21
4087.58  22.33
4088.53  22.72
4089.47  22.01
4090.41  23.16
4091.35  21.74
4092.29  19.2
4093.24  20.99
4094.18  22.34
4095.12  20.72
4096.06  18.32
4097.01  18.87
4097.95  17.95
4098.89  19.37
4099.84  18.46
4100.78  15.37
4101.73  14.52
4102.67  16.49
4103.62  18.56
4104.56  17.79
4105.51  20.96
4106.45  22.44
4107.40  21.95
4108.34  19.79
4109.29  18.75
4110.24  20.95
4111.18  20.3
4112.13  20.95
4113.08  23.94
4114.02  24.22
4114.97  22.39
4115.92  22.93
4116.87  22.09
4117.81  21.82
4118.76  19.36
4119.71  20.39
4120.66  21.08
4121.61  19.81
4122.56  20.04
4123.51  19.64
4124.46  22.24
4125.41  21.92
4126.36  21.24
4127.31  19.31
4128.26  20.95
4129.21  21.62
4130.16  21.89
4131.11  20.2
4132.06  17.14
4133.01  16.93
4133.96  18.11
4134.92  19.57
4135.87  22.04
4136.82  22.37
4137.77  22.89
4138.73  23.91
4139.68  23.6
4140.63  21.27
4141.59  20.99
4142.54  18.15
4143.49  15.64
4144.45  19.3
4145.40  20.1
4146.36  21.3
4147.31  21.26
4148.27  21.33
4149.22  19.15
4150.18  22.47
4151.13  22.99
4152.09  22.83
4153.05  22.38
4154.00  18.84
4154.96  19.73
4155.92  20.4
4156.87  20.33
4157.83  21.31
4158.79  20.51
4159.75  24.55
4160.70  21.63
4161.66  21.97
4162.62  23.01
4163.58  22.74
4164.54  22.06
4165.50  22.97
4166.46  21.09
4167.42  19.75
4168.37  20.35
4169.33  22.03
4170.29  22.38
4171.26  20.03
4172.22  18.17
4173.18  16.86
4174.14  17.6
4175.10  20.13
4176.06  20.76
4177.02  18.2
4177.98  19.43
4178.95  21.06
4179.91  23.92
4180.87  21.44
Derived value 1.2 AA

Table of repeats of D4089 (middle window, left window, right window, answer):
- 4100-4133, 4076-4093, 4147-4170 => 0.9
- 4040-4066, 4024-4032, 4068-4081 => 1.3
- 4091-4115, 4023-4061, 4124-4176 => 0.6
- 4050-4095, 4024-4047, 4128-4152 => 0.9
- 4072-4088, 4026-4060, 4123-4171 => 0.2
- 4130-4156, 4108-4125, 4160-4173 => 0.8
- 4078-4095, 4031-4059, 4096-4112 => -1.7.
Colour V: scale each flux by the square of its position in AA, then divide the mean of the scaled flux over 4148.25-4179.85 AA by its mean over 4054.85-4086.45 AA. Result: 1.1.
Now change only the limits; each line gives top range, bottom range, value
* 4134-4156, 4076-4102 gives 1.08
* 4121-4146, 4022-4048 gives 1.08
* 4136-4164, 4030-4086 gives 1.15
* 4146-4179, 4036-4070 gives 1.13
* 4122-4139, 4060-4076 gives 1.12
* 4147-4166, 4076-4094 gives 1.09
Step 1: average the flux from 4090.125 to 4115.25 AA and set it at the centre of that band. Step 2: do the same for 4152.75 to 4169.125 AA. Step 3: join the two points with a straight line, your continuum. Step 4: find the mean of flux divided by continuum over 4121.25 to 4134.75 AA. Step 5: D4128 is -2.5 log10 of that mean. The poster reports 0.028 mag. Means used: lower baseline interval 20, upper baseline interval 21.4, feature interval 20.1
